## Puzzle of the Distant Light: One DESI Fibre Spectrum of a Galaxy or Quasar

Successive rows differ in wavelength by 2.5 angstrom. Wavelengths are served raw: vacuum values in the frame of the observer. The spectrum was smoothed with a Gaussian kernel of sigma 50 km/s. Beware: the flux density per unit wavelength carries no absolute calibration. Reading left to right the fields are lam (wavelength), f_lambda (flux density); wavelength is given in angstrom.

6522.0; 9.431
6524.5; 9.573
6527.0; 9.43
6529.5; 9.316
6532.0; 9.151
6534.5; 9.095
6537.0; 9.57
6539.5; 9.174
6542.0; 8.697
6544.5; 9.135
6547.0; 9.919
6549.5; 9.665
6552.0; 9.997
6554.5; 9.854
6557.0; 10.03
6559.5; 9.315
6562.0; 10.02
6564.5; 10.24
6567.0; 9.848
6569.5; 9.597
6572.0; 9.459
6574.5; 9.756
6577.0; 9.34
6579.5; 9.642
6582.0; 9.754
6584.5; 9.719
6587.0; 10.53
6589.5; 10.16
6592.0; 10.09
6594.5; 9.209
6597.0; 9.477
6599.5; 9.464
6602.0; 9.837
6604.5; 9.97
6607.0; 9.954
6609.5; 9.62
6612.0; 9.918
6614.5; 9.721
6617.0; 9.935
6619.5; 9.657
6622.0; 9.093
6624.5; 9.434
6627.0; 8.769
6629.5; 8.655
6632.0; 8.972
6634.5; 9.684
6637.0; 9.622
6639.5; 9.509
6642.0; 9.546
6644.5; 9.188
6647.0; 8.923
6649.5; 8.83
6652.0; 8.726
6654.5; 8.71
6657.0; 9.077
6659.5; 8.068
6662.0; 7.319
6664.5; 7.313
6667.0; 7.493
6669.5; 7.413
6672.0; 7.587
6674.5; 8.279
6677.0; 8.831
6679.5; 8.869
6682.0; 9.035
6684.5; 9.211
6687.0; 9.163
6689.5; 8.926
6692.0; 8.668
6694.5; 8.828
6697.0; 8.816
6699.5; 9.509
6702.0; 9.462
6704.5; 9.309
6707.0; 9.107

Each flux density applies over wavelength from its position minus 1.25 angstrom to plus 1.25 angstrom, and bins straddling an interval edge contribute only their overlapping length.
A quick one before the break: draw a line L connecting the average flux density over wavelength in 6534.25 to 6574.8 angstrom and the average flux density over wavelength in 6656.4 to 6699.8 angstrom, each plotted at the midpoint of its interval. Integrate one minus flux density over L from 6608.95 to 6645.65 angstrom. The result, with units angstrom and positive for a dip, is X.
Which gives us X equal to -2.04 angstrom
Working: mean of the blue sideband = 9.62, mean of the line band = 9.42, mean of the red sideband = 8.43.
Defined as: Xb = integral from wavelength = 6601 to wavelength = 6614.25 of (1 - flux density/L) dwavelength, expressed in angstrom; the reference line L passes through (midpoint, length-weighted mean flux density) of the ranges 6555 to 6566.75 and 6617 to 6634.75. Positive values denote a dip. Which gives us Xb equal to -0.6 angstrom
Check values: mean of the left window 9.89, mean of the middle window 9.85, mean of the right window 9.21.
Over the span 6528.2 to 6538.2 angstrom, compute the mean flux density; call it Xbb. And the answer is 9.28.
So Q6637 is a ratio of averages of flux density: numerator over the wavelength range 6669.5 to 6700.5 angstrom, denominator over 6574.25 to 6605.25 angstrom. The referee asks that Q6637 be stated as 0.9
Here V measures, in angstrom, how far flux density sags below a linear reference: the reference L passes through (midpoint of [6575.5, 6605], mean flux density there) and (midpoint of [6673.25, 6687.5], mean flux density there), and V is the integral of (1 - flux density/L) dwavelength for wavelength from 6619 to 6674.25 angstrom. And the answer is 3.2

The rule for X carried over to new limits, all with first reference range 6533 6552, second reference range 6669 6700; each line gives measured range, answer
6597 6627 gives -2.0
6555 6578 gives -1.2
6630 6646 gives -0.8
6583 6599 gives -1.2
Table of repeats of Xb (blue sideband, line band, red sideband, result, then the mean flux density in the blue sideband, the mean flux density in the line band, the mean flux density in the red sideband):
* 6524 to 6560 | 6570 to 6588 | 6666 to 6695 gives -1.0 angstrom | 9.46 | 9.73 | 8.53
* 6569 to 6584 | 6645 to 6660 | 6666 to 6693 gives 0.0 angstrom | 9.6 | 8.78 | 8.51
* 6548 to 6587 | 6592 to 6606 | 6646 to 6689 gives -0.4 angstrom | 9.78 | 9.64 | 8.41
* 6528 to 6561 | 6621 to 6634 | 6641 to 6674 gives -0.6 angstrom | 9.46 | 9.02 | 8.31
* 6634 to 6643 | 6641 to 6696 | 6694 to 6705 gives 5.0 angstrom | 9.58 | 8.54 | 9.2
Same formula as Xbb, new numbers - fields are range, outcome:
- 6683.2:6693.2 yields 8.99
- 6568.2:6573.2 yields 9.53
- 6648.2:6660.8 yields 8.68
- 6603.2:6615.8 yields 9.84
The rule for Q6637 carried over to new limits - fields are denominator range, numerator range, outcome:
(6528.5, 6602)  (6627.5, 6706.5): 0.91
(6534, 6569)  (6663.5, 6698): 0.88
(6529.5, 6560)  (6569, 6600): 1.03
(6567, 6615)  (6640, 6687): 0.87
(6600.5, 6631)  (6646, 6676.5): 0.85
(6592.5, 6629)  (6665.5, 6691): 0.89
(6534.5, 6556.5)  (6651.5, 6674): 0.84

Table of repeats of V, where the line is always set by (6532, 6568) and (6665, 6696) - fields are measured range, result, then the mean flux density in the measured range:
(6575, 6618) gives -2.7 angstrom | 9.78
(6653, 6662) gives 0.3 angstrom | 8.44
